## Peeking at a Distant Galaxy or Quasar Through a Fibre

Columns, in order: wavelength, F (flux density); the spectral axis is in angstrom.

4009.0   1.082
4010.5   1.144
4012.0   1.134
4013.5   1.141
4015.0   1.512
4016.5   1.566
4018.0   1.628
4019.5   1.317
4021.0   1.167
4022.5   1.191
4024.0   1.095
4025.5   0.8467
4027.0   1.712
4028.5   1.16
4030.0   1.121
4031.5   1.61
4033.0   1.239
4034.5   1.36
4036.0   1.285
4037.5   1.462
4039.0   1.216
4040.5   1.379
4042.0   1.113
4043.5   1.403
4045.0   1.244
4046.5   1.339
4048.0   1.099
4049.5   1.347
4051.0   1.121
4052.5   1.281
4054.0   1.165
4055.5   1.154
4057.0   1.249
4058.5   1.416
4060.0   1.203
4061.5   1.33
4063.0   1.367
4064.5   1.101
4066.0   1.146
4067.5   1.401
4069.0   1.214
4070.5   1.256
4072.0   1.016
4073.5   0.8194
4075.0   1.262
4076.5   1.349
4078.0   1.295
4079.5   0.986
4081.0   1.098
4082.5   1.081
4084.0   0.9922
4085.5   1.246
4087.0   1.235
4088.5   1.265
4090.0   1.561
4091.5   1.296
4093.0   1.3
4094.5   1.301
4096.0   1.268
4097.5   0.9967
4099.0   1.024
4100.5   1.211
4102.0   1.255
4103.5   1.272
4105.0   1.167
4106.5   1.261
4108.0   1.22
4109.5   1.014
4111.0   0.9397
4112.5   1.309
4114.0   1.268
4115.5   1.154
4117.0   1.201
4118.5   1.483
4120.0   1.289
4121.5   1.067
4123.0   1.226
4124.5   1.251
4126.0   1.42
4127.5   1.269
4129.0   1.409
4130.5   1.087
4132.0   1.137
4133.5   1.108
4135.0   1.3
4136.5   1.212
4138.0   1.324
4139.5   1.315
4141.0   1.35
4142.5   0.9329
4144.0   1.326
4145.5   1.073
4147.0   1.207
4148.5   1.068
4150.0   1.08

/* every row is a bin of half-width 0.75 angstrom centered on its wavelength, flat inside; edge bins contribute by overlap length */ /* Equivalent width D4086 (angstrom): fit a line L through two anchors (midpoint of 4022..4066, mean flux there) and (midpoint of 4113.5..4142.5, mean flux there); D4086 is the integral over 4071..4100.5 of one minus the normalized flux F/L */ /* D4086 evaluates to 1.7 angstrom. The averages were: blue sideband 1.26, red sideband 1.25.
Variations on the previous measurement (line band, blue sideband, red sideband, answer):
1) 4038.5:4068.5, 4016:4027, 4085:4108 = 0.3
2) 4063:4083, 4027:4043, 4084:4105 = 1.6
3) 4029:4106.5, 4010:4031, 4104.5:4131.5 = 1.0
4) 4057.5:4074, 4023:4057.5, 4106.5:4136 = 0.5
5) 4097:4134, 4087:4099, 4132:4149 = 0.9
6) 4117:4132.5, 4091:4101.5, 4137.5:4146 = -0.6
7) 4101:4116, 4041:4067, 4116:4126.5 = 0.9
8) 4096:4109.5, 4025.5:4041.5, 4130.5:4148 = 0.8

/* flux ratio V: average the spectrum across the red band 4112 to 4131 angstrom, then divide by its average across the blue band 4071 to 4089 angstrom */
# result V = 1.11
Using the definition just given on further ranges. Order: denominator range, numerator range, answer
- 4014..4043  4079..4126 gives 0.92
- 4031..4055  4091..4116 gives 0.93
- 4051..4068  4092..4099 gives 0.96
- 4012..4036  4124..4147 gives 0.95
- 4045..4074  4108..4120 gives 0.99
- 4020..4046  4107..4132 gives 0.96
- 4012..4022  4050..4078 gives 0.89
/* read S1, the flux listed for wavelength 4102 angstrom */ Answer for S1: 1.255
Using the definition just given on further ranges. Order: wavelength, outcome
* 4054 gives 1.165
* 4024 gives 1.095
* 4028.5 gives 1.16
